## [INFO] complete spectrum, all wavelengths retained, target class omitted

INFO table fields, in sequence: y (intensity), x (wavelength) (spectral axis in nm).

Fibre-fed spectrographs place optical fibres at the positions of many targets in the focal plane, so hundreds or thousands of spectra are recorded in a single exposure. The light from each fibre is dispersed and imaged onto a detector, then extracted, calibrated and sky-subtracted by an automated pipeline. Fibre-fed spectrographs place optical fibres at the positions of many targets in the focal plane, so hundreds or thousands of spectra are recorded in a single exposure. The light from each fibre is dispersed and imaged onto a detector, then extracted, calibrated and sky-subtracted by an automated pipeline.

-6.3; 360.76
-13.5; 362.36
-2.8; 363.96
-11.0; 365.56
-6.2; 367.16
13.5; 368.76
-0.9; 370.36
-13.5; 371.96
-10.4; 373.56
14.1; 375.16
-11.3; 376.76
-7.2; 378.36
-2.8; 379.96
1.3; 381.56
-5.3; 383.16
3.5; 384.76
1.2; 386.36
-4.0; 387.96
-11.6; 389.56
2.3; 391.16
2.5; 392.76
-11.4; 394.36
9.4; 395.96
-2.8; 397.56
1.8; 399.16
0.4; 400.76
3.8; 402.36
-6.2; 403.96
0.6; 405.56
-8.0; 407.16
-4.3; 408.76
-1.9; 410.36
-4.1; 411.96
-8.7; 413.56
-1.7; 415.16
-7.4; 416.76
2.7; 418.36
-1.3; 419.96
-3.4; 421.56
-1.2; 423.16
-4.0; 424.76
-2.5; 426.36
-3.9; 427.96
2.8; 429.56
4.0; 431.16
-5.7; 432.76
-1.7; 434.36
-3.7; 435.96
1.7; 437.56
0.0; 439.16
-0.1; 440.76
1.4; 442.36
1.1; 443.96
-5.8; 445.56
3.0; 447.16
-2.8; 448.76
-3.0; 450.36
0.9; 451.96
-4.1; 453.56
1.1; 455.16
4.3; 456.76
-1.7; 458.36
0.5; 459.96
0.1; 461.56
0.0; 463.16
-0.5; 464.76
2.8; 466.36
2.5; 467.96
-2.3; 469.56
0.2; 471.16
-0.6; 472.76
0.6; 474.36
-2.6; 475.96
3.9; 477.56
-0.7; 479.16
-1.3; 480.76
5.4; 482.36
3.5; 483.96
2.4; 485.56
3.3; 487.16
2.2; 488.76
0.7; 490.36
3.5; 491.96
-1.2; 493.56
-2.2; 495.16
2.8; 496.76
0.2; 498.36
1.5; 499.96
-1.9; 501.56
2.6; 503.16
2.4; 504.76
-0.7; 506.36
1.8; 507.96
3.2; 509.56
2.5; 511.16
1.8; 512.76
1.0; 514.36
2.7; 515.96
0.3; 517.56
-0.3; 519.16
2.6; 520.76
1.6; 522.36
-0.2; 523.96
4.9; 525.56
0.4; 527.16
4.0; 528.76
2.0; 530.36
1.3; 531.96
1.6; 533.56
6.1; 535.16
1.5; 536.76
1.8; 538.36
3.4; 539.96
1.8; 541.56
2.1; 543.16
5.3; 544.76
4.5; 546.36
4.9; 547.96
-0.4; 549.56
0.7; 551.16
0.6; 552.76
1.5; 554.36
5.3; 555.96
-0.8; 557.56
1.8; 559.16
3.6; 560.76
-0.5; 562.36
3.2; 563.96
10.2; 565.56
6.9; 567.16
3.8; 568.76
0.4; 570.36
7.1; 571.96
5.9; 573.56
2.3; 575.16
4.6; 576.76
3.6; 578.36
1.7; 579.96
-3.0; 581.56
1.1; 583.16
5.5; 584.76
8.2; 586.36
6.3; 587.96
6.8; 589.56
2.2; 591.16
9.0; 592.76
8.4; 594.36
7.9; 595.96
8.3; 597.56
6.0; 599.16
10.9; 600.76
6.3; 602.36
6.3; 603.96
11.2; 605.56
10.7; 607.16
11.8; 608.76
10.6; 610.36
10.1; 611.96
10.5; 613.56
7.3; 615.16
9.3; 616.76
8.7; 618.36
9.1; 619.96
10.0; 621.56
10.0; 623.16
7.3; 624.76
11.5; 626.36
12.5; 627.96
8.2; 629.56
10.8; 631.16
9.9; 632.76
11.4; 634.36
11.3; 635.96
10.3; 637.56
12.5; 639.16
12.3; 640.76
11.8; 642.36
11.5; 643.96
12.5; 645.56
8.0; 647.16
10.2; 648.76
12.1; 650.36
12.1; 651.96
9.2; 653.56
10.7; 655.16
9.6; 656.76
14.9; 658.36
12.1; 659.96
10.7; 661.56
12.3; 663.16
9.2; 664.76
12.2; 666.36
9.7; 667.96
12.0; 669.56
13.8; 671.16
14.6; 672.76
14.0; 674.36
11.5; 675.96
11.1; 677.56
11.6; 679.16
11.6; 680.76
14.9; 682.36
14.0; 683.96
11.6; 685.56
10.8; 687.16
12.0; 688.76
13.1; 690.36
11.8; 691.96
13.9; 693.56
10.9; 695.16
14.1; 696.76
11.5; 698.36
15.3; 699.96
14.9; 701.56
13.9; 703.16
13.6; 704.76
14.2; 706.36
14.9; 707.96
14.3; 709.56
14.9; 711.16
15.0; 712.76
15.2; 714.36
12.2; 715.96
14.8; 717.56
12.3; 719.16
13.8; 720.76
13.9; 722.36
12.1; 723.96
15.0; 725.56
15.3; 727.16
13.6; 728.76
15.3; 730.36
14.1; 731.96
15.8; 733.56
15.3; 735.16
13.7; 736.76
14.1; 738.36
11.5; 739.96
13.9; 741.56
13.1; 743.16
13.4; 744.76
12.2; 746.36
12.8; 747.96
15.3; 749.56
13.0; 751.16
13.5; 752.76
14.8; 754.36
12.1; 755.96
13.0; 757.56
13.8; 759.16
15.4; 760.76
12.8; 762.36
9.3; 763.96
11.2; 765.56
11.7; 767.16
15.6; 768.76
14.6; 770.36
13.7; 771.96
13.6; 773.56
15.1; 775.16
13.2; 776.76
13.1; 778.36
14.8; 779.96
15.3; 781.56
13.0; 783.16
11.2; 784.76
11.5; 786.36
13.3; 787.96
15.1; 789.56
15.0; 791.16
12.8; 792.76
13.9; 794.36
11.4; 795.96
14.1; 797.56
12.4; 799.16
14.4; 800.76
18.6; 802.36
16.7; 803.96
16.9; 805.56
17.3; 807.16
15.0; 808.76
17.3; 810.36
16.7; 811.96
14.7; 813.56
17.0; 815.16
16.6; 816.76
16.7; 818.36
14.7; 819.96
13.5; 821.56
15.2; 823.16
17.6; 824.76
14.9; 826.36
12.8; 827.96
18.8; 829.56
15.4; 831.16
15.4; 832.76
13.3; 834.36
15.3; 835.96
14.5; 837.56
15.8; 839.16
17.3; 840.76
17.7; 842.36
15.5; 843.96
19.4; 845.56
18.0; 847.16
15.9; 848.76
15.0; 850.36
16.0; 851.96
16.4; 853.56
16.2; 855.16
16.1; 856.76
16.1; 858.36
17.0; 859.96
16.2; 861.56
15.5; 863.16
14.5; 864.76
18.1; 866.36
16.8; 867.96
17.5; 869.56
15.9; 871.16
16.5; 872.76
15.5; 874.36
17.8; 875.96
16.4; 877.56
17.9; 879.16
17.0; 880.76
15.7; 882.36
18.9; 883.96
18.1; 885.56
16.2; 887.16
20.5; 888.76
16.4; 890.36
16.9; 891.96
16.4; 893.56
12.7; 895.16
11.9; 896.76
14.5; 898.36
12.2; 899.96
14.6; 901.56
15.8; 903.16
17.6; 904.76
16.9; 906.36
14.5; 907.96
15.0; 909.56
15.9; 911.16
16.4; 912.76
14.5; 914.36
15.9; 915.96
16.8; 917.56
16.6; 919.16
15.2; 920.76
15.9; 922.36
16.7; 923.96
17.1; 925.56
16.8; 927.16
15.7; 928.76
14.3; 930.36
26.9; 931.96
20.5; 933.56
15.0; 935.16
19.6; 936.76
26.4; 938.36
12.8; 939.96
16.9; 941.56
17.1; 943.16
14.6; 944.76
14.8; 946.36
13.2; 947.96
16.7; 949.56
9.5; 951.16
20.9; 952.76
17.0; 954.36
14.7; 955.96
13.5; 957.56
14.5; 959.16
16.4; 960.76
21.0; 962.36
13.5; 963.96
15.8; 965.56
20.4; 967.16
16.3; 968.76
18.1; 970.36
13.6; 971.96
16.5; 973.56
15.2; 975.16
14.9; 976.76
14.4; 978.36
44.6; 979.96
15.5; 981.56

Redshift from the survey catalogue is 0.519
